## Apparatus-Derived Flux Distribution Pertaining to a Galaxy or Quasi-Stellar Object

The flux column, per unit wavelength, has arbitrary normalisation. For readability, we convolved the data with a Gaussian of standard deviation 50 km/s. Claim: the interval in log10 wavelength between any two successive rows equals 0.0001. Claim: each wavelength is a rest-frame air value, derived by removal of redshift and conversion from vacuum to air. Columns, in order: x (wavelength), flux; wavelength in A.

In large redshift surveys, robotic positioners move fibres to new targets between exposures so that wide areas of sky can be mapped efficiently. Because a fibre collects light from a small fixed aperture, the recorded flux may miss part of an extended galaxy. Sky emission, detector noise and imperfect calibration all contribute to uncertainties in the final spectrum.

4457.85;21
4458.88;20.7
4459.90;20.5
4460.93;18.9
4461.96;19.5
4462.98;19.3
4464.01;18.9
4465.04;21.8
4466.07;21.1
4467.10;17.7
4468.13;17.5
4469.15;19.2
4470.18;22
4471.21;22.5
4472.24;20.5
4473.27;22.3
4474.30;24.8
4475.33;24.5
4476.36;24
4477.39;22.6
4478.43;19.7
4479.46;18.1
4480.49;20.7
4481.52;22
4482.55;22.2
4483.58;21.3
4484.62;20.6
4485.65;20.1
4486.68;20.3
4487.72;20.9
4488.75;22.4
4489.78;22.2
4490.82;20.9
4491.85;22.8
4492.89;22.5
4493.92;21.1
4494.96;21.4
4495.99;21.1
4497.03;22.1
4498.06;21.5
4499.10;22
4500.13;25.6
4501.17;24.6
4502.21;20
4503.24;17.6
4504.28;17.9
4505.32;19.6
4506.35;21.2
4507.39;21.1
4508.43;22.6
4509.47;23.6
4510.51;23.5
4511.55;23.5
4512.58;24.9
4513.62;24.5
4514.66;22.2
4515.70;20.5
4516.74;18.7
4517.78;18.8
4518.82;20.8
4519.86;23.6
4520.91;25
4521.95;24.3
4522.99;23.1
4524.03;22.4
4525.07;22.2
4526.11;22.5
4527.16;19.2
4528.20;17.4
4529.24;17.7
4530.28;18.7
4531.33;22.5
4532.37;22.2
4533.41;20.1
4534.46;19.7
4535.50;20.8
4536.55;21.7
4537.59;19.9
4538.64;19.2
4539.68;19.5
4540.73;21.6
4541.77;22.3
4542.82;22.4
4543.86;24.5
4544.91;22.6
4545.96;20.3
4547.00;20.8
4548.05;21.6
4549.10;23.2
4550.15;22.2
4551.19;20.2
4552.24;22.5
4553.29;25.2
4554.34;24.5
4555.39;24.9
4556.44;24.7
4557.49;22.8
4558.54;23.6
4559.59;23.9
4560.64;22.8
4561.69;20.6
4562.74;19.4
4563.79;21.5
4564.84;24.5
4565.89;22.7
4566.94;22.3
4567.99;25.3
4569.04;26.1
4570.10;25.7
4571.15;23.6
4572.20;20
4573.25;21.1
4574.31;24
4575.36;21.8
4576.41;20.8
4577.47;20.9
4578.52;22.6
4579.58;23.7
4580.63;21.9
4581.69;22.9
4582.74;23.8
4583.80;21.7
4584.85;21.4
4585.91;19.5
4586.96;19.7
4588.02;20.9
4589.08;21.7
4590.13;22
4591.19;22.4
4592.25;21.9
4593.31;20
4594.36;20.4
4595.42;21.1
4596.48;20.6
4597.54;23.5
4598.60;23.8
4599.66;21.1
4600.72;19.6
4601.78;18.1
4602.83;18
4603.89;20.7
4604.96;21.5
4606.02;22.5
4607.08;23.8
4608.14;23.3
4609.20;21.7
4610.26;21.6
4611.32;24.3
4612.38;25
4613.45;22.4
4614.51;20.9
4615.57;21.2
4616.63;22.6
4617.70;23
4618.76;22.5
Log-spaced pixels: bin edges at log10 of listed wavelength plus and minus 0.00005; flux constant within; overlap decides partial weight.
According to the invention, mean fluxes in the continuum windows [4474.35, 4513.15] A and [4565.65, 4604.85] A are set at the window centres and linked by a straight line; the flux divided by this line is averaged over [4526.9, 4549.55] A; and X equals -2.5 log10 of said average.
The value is 0.048 mag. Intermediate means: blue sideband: 21.7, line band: 20.8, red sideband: 21.8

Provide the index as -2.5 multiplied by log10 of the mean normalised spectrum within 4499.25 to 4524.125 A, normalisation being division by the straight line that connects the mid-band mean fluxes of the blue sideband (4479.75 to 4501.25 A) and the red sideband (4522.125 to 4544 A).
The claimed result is -0.04 mag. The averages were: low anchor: 21.7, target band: 22.1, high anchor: 20.9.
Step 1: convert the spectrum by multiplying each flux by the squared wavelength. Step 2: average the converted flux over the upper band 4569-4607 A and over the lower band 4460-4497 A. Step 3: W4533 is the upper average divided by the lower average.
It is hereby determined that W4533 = 1.08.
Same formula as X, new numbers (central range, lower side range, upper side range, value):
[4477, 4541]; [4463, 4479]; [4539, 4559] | 0.03 mag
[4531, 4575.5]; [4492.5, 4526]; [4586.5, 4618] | -0.03 mag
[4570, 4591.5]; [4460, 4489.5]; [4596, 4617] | -0.01 mag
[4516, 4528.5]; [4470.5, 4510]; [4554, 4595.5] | 0.02 mag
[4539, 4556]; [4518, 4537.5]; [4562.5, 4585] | -0.02 mag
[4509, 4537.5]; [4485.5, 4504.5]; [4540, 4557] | 0.03 mag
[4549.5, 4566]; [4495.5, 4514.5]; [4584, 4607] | -0.07 mag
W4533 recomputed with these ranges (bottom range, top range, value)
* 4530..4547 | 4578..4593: 1.05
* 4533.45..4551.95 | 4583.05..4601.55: 1.02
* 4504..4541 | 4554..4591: 1.08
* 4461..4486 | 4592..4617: 1.10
